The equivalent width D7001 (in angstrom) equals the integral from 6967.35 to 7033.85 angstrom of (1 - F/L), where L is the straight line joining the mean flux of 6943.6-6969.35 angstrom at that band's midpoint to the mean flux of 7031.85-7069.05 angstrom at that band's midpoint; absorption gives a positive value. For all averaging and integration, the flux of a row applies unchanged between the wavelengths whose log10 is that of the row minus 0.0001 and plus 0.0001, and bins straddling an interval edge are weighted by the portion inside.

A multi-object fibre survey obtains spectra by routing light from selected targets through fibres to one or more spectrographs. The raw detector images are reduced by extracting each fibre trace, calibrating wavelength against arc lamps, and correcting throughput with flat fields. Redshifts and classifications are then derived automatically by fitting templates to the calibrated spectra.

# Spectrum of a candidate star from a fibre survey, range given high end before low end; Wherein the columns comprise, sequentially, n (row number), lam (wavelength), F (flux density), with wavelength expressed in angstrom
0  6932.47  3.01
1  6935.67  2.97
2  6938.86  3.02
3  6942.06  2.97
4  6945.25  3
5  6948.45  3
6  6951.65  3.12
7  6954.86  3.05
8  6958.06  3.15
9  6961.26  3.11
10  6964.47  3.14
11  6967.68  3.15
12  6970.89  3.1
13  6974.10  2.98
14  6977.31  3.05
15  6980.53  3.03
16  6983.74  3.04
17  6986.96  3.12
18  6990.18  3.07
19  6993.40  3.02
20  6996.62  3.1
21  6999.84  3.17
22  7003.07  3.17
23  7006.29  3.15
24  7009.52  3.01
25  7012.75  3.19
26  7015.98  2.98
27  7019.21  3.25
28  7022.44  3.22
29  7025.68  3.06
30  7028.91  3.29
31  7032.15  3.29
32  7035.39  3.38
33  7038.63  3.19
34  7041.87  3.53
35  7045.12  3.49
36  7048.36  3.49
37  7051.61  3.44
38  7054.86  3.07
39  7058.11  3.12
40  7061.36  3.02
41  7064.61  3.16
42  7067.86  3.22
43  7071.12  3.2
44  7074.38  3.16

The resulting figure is 1.4 angstrom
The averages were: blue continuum 3.09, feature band 3.12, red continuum 3.28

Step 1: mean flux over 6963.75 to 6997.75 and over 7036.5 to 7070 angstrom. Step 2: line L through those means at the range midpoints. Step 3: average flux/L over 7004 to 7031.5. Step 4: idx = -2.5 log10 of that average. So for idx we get 0.01 mag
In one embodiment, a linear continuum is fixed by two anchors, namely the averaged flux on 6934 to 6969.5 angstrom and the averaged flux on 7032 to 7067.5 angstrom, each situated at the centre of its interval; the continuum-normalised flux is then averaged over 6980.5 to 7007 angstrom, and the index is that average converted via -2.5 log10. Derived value 0.020 mag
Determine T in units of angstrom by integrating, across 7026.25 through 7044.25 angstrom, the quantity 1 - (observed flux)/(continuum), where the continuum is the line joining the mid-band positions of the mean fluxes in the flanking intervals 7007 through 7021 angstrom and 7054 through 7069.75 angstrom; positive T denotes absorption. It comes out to -1.21 angstrom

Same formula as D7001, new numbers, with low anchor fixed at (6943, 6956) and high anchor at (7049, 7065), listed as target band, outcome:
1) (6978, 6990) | 0.08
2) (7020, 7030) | -0.16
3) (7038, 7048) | -0.86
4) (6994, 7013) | -0.07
